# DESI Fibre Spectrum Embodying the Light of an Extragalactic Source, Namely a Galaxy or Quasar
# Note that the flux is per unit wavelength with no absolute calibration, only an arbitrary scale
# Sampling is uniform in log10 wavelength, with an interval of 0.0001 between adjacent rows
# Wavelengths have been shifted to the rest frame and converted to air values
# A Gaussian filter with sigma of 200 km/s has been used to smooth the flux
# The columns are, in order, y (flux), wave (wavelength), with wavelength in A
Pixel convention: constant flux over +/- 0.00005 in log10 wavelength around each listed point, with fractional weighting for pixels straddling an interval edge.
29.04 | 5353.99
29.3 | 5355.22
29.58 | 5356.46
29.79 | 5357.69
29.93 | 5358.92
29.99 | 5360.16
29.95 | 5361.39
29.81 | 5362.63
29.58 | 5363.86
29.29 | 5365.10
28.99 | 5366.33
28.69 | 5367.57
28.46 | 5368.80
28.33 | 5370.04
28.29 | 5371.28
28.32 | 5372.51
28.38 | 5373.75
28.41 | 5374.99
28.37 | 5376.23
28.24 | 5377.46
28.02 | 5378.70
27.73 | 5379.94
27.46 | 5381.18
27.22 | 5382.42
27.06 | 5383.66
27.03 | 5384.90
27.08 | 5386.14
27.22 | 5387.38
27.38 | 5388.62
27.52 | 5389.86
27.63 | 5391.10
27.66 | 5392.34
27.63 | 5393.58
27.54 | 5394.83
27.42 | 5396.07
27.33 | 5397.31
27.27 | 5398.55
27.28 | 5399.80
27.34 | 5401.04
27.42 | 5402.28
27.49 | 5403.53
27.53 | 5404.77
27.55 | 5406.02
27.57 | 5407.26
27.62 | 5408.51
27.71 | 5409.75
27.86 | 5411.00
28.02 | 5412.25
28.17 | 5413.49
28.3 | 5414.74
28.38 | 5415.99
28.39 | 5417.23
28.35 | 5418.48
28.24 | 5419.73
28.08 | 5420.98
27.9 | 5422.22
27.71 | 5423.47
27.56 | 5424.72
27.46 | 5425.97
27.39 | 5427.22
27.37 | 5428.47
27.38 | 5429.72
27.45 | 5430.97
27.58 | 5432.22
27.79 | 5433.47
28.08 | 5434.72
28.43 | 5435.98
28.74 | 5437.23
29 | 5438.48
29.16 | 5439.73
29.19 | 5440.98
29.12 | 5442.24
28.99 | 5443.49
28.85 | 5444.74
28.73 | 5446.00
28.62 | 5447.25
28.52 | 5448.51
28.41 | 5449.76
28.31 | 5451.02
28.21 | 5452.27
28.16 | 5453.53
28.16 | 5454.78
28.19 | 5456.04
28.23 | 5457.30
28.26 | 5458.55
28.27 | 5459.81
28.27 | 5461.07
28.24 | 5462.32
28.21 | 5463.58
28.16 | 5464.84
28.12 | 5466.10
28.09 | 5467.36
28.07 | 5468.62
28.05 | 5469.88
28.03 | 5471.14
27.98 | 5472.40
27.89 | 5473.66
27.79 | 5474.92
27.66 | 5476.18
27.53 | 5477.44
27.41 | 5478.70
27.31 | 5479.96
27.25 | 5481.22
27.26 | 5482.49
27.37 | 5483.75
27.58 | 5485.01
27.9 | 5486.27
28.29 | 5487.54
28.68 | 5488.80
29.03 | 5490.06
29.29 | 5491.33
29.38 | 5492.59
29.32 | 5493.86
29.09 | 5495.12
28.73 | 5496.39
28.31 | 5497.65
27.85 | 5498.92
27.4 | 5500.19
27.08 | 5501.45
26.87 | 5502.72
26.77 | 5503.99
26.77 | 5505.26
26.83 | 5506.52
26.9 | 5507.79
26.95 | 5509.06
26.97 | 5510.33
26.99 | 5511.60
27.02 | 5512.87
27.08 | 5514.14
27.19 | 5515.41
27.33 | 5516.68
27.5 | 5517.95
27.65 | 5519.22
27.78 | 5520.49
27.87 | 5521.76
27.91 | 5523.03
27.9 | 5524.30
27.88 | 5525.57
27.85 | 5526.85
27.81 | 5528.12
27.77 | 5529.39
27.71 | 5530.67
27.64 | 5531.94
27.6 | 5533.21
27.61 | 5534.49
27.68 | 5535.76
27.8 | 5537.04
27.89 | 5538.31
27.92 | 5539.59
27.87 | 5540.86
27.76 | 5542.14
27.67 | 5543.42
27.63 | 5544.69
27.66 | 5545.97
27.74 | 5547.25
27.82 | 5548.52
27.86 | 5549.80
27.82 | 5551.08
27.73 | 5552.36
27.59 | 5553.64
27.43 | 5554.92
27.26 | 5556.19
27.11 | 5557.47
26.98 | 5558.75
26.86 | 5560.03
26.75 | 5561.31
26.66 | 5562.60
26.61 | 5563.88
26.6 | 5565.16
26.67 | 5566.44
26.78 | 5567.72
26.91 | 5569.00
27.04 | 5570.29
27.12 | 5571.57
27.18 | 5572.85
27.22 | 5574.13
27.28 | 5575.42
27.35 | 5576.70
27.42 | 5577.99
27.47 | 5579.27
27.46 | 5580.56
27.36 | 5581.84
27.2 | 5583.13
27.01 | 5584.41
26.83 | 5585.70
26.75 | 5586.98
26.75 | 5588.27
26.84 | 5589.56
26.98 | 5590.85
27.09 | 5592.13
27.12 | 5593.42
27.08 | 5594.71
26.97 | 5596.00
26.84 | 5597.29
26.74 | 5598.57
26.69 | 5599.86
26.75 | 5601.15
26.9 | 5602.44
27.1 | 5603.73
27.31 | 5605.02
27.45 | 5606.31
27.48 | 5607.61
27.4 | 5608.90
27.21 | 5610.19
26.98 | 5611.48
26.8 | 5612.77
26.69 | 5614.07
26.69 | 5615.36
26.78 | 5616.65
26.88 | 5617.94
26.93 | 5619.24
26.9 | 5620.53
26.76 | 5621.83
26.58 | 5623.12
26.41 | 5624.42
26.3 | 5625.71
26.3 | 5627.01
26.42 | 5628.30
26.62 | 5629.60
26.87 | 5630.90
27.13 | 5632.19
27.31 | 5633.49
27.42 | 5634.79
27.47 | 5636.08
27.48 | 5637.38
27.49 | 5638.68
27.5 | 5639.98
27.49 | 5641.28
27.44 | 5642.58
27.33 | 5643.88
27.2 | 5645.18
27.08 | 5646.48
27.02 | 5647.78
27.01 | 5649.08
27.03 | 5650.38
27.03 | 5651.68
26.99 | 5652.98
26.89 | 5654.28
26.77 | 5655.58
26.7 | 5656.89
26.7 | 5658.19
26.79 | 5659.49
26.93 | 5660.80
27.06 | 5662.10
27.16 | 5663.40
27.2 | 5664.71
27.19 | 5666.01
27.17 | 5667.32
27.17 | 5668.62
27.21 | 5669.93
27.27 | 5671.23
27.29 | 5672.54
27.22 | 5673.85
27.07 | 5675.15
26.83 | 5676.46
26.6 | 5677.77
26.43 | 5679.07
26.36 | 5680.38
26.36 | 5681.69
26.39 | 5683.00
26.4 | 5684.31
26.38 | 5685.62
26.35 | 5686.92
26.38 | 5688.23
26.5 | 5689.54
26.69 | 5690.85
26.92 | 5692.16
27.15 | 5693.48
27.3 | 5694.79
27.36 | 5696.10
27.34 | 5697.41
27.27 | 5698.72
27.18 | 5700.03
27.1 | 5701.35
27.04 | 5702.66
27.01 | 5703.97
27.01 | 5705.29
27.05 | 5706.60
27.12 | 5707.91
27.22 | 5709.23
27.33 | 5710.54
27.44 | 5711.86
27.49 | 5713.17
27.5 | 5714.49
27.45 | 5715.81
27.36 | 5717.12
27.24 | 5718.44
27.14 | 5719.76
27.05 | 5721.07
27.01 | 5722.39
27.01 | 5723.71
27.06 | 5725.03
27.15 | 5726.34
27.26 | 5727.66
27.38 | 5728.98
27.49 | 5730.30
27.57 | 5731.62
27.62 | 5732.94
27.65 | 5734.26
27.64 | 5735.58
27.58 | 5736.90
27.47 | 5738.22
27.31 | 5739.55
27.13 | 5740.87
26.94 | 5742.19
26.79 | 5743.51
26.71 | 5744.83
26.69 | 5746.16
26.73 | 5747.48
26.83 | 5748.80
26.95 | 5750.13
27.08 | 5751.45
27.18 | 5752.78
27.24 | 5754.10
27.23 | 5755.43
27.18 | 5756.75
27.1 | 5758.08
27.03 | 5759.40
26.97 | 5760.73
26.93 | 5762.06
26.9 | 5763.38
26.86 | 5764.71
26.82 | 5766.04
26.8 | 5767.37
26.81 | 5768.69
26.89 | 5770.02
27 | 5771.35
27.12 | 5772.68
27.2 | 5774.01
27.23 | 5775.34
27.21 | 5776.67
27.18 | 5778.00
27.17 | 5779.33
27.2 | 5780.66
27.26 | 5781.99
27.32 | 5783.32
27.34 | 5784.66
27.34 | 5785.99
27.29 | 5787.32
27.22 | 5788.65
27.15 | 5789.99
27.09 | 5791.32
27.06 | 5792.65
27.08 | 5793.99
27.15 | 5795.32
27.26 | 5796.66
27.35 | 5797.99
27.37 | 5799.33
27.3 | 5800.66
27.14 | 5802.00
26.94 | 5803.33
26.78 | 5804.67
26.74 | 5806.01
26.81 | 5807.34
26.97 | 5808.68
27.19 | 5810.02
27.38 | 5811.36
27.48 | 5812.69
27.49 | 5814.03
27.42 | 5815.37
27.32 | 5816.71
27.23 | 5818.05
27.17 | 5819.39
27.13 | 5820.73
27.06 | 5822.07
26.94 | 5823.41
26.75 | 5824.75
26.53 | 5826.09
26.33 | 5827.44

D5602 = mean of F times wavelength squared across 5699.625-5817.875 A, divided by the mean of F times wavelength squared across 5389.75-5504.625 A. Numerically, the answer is 1.1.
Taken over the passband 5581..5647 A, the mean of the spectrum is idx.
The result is 27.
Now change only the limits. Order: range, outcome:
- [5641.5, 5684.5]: 27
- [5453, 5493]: 28.1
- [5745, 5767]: 27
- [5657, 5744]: 27.1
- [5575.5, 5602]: 27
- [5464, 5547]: 27.8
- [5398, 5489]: 28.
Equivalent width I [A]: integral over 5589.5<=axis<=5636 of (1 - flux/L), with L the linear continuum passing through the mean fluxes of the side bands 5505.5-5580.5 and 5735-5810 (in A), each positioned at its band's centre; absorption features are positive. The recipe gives 0.7 A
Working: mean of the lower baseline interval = 27.4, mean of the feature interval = 26.9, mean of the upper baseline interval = 27.1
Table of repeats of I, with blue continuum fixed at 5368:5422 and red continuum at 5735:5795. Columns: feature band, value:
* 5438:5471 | -0.9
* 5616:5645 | 0.4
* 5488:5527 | -0.2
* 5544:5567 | 0.2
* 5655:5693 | 0.6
